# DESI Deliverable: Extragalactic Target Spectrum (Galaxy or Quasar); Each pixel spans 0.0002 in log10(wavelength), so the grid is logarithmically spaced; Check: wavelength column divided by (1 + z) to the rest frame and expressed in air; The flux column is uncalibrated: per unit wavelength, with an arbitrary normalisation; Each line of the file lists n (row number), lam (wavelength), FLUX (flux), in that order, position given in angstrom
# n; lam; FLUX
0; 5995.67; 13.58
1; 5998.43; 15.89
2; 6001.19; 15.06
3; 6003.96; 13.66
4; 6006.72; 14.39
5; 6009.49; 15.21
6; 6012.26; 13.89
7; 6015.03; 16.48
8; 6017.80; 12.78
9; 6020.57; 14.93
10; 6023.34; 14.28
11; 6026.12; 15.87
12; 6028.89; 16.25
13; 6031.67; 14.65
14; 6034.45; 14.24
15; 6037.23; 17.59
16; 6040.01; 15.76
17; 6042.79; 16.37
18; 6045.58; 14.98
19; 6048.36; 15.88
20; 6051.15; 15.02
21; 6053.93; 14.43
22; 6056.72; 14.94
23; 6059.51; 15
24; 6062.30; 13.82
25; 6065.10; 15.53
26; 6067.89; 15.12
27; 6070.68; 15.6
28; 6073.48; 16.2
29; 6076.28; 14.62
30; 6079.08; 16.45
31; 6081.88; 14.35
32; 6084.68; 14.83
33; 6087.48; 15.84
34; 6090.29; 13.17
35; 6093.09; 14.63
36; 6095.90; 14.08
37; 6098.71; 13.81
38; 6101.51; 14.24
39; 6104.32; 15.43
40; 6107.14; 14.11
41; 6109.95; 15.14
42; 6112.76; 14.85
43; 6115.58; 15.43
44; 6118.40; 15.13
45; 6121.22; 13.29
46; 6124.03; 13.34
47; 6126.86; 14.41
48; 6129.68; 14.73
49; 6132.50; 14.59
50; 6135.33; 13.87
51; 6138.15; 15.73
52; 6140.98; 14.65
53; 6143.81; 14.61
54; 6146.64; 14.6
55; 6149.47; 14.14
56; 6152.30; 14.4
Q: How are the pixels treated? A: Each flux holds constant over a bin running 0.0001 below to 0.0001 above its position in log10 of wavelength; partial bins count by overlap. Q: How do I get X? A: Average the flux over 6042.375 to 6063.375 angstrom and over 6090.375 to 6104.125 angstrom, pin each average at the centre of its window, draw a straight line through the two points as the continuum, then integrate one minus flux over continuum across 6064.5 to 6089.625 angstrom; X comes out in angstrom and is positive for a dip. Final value -1.29 angstrom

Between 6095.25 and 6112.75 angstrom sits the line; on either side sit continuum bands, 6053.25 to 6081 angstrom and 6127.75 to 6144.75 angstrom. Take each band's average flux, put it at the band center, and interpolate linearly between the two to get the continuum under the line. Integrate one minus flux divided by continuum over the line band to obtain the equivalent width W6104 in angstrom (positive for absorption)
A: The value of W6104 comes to 0.47 angstrom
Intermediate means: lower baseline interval 15.2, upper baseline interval 14.7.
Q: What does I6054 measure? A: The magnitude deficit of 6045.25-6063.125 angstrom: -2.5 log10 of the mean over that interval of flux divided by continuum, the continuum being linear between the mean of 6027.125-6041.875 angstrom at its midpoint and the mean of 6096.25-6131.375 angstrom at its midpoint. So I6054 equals 0.04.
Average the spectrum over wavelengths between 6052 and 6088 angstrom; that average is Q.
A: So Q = 15.1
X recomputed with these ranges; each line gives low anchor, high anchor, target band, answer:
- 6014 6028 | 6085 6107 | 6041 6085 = -1.7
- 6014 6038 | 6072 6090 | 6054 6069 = 0.4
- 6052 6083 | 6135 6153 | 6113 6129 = 0.4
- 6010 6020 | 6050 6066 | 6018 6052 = -1.8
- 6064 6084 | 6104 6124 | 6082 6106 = 0.8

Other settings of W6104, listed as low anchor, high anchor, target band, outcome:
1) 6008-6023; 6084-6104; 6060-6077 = -0.79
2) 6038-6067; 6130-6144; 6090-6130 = 1.23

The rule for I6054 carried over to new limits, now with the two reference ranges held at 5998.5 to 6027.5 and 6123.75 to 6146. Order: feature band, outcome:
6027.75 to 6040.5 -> -0.07 mag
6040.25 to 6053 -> -0.06 mag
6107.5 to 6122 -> -0.02 mag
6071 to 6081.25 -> -0.07 mag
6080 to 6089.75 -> -0.02 mag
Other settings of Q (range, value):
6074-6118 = 14.8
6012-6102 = 15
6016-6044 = 15.3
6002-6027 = 14.6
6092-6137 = 14.4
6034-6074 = 15.4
